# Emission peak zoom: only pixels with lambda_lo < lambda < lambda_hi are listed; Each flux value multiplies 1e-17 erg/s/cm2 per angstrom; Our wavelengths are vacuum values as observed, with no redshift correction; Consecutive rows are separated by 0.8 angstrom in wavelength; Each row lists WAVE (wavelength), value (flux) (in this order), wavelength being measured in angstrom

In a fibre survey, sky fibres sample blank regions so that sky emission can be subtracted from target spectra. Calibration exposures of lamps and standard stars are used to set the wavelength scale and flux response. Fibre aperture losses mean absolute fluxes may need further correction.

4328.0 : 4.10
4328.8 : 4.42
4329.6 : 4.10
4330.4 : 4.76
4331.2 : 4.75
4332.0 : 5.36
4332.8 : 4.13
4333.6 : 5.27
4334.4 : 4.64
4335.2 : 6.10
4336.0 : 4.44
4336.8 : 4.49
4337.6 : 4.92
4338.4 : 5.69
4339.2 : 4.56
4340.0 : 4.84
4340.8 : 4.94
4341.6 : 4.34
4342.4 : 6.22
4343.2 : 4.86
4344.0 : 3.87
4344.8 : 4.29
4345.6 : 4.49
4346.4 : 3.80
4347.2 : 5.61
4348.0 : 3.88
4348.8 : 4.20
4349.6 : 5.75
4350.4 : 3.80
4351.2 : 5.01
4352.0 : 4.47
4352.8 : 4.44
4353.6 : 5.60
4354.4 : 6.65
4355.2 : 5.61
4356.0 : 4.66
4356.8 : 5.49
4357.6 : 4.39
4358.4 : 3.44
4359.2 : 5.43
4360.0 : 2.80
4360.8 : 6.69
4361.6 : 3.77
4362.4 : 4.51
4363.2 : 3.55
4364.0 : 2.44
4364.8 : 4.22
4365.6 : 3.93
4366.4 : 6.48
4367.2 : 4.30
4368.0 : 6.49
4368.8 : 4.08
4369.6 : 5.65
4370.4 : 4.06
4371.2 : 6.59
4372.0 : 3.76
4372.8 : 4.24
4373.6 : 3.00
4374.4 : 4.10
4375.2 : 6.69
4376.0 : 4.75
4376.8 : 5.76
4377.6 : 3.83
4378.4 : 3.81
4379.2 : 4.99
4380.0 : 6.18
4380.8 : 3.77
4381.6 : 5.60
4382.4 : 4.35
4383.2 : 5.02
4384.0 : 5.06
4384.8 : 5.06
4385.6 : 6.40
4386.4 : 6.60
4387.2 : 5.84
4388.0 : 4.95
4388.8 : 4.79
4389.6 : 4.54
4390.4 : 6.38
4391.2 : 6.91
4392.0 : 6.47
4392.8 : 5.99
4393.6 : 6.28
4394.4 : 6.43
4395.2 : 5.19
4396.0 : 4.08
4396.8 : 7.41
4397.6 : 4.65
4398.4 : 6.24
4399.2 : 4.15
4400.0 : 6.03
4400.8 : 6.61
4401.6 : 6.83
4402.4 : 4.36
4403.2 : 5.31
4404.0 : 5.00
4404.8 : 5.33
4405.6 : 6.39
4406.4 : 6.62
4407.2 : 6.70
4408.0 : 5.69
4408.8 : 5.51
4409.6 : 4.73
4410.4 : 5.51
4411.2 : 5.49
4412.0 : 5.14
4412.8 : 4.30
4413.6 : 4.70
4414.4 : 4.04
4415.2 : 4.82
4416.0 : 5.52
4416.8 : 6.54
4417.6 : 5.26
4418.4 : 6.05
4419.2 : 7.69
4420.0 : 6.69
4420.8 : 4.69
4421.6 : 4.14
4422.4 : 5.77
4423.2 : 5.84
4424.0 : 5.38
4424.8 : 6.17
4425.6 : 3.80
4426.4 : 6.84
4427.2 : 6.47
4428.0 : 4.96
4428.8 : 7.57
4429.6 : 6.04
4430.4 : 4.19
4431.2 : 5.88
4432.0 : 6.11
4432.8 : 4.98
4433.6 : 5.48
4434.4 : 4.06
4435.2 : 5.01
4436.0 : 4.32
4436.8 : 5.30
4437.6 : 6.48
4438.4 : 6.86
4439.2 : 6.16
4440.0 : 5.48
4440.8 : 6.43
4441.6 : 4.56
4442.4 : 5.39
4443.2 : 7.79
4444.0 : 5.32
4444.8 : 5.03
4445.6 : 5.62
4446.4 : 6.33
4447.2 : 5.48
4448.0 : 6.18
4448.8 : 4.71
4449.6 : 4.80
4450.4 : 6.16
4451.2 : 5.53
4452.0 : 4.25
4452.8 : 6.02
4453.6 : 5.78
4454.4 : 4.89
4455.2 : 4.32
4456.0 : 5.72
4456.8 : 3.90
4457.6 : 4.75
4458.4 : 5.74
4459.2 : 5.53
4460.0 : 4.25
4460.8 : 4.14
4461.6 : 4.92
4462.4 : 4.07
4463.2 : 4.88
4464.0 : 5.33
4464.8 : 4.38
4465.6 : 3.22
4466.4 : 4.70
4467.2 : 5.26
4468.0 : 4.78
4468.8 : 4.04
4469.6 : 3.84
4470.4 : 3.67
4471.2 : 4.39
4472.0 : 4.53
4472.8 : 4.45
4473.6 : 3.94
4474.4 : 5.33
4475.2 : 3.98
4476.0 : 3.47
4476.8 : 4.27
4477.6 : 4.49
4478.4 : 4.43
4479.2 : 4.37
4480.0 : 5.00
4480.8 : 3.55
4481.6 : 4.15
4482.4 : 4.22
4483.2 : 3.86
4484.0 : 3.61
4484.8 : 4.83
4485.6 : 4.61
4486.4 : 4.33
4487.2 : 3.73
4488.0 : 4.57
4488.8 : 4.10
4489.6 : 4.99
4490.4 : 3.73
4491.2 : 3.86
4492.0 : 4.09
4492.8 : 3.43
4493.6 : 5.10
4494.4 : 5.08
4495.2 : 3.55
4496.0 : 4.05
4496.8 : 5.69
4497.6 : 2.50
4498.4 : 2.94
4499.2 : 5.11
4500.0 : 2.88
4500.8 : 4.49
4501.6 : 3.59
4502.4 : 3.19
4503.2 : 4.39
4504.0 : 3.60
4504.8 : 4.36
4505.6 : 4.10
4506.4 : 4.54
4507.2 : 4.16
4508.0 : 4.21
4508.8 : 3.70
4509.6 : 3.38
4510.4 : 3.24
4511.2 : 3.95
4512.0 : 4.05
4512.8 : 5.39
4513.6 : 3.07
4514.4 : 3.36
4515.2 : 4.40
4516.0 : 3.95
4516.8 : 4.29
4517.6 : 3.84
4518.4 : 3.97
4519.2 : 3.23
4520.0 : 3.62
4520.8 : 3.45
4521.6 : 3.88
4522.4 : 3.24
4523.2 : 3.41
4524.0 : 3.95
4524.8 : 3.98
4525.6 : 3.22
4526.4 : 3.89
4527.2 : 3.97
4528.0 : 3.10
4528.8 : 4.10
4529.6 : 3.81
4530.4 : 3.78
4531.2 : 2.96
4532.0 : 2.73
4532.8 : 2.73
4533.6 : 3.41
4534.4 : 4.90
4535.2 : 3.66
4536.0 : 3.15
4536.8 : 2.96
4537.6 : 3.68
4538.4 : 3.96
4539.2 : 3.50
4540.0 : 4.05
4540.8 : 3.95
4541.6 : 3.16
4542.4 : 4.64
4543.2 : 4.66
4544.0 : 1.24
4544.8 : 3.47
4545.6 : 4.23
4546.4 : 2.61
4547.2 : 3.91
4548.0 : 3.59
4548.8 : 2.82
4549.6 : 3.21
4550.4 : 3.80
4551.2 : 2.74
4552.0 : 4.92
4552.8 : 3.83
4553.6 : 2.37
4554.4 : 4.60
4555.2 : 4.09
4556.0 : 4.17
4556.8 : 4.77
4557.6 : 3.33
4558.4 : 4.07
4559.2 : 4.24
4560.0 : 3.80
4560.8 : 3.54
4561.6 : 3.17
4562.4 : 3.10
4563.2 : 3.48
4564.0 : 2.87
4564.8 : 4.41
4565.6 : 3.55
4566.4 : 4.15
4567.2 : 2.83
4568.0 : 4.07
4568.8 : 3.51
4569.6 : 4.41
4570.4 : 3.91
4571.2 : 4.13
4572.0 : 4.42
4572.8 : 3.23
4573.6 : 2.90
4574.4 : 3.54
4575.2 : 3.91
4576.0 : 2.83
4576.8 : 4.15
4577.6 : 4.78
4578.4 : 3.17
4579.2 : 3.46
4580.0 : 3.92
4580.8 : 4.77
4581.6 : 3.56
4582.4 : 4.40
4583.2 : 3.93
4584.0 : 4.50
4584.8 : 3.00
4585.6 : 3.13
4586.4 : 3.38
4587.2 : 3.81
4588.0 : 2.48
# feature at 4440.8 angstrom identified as C III]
